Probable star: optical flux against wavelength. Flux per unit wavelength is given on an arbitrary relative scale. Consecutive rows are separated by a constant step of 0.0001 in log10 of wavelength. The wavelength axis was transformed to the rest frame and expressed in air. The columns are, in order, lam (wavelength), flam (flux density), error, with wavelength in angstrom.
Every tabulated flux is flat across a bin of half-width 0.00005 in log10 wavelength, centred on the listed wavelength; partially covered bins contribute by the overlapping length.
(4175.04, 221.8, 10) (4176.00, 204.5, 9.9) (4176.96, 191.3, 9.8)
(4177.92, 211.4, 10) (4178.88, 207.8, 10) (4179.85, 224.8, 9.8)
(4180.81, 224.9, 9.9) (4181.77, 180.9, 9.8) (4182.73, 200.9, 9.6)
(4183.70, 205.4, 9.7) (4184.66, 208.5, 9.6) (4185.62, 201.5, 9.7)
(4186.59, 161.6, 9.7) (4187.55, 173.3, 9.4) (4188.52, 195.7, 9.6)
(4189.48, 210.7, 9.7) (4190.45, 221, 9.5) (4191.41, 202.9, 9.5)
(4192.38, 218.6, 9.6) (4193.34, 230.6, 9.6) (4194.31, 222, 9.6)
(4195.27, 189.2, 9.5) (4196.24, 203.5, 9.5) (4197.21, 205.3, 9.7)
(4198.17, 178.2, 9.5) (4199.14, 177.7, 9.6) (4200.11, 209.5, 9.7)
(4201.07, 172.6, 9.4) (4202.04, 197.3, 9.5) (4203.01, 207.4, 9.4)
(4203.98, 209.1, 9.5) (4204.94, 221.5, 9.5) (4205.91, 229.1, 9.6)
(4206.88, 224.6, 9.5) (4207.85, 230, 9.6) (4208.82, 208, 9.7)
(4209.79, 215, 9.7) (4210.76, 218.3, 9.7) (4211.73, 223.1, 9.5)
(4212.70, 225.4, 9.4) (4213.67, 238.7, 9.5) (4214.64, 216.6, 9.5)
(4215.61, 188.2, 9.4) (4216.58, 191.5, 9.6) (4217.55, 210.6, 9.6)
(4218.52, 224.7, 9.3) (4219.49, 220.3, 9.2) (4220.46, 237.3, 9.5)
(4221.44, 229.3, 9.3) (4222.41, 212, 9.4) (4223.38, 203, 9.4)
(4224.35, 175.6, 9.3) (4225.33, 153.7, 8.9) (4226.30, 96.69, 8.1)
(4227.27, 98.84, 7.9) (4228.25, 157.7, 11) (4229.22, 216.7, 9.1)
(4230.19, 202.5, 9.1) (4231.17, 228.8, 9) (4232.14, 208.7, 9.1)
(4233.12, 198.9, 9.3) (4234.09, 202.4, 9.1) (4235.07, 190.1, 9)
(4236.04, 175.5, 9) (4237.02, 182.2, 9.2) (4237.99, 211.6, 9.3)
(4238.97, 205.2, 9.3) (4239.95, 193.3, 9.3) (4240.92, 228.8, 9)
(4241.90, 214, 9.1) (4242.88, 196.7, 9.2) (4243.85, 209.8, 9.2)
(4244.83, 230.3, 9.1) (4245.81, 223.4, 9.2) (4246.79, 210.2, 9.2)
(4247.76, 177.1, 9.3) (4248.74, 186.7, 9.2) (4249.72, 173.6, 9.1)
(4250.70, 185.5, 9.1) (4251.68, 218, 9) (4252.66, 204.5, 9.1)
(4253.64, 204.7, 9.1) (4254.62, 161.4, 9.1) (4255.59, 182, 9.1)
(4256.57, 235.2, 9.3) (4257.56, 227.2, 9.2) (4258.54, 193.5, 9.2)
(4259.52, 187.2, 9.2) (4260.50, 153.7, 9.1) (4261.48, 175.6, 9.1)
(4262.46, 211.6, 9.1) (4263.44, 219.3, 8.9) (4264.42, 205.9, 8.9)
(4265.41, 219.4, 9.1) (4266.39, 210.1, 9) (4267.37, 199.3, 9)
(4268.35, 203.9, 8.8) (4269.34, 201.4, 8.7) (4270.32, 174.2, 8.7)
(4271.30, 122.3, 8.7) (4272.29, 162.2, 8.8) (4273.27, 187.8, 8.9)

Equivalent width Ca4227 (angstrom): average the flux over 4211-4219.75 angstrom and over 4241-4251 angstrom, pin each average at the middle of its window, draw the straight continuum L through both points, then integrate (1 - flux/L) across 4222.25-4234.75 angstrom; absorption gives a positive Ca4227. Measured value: 1.74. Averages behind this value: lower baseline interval 216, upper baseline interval 202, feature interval 180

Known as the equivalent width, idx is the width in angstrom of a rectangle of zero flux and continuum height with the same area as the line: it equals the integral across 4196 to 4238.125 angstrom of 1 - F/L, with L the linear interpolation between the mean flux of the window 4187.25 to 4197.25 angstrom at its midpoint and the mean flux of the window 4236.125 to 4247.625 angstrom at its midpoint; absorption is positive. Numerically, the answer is 1.4 angstrom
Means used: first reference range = 207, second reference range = 207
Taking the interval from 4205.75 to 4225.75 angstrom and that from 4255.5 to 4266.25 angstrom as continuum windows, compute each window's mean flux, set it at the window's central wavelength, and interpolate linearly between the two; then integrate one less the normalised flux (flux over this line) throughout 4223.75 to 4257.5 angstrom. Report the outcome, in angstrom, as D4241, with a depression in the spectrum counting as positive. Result 2.2 angstrom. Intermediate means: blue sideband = 213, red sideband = 202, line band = 193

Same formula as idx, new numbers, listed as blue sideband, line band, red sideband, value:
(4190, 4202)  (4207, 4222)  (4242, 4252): -1.2 angstrom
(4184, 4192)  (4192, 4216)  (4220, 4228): -3.0 angstrom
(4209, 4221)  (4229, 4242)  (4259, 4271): 0.3 angstrom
